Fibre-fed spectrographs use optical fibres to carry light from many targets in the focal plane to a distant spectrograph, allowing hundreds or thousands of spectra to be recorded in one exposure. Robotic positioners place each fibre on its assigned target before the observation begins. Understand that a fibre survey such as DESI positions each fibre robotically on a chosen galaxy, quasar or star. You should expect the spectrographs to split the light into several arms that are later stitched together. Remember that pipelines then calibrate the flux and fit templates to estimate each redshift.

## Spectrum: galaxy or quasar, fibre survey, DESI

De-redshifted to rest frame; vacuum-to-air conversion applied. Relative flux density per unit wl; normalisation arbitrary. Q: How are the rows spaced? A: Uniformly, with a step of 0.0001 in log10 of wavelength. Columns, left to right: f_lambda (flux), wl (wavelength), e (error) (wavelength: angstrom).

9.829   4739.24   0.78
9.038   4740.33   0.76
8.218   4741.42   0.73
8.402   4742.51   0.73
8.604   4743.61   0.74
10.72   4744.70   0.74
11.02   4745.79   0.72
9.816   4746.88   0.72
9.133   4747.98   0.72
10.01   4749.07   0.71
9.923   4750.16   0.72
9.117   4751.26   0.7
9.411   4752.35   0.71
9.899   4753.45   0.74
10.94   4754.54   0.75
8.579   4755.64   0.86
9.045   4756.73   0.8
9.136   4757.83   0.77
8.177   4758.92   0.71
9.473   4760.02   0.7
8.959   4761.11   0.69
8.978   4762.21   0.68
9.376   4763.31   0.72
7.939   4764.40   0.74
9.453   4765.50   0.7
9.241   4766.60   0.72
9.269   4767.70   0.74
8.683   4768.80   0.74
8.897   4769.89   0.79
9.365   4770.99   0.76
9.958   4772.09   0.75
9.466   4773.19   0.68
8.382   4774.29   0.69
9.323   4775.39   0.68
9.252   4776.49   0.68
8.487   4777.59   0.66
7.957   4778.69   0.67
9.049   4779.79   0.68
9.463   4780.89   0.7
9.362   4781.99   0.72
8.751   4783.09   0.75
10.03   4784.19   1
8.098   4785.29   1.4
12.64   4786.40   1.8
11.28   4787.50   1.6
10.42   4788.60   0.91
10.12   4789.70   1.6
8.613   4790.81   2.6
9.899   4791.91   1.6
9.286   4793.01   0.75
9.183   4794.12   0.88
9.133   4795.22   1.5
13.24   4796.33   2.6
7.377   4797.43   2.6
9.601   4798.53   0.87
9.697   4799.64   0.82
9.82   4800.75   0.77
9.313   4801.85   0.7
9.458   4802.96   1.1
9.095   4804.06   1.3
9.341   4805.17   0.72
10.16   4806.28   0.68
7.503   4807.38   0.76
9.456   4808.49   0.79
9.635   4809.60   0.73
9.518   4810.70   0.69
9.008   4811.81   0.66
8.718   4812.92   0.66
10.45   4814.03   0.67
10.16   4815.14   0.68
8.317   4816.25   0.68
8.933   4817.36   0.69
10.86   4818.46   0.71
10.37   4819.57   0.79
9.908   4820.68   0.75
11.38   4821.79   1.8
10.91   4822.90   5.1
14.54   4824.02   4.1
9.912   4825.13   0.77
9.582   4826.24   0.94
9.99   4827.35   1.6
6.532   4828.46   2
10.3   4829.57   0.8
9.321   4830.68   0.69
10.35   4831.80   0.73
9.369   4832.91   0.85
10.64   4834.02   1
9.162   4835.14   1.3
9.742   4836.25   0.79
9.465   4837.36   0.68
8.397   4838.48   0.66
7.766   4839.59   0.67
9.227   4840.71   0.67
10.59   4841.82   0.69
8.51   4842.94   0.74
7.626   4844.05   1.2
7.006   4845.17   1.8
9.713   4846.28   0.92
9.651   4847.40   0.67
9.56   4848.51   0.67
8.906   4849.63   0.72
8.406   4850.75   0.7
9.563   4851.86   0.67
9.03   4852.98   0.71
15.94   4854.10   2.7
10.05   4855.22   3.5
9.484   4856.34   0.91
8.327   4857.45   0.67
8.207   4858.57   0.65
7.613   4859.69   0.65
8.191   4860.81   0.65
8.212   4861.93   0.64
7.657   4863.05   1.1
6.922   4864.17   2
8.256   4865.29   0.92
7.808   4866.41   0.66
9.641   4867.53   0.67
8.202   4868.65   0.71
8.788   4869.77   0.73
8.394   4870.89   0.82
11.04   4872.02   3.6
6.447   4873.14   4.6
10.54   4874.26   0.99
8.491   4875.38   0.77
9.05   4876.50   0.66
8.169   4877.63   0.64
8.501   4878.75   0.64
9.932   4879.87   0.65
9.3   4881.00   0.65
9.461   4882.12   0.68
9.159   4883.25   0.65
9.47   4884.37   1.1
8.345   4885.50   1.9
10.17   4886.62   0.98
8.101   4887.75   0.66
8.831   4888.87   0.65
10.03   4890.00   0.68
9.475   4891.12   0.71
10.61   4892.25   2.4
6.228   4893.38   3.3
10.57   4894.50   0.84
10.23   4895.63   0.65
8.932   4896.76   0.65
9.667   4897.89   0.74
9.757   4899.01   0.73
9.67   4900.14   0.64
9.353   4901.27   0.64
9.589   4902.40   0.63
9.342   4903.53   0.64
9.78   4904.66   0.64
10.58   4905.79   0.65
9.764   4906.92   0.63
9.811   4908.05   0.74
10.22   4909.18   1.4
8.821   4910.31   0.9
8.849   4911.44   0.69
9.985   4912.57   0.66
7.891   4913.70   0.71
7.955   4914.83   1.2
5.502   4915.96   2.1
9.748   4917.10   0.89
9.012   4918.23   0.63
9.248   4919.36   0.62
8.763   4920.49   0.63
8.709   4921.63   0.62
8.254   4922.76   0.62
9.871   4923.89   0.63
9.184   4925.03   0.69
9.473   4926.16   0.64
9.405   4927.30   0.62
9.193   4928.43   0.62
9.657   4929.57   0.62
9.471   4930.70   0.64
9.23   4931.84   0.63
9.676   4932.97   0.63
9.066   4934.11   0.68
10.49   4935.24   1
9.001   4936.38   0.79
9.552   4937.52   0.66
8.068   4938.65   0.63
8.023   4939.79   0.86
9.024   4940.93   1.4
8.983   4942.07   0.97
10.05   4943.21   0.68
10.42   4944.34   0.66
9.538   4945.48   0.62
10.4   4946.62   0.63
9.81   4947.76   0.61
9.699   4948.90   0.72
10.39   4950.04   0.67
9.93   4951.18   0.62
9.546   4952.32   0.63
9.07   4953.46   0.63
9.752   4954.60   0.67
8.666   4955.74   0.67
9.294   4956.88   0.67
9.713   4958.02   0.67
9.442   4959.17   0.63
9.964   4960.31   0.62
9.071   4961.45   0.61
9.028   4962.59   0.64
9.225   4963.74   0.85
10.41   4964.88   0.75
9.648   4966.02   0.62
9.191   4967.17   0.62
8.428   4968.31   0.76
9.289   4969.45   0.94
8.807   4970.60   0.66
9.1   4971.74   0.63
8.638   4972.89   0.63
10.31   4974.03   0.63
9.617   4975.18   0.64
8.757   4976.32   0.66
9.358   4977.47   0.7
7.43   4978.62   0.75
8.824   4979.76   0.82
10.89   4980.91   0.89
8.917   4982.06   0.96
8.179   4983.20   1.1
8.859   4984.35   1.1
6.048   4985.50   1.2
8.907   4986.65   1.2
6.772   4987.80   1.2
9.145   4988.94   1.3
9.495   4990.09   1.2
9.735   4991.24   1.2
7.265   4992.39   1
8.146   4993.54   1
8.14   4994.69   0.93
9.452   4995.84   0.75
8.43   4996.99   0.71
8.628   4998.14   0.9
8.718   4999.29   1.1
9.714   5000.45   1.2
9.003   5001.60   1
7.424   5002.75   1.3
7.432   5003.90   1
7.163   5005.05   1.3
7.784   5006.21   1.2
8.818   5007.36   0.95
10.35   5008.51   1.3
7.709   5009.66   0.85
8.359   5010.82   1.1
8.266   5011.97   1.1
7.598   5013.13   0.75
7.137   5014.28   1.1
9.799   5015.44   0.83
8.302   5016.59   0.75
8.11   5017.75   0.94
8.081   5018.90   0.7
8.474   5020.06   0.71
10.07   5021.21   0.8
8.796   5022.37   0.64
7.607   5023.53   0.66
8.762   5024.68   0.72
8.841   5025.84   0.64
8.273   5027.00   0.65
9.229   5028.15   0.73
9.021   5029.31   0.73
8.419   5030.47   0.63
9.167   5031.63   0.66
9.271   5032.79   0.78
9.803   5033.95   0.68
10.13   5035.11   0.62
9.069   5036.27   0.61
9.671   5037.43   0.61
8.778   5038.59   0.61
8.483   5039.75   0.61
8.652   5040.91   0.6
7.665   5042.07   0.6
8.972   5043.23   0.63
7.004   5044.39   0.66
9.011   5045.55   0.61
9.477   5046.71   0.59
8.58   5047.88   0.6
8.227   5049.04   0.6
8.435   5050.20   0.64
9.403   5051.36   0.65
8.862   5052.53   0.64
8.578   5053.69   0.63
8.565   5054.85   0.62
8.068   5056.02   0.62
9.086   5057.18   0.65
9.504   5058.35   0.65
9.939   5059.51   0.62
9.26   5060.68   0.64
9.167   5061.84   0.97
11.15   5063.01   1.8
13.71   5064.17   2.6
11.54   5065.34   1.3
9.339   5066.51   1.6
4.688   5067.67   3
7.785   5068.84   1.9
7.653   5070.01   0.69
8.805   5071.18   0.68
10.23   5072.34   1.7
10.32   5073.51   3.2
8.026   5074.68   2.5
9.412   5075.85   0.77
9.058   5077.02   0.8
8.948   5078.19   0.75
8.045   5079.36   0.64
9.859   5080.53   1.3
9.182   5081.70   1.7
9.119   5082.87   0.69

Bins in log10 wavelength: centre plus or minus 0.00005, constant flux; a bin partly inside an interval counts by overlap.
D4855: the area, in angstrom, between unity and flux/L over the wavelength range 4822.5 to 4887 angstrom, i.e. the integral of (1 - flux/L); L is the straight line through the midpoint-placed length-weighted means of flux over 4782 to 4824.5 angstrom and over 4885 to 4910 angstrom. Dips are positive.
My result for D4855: 3.1 angstrom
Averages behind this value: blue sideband 9.83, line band 9.19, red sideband 9.5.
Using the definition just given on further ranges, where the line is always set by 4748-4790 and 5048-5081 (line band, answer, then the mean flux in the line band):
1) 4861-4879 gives 1.51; 8.5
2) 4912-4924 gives 0.85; 8.59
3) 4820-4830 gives -1.10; 10.3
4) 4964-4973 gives -0.02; 9.22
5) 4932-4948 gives -0.35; 9.43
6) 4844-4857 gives -0.49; 9.65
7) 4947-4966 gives -0.75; 9.57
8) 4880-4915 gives -0.45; 9.38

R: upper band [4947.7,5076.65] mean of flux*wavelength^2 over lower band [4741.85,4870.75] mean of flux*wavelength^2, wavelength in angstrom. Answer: 1.03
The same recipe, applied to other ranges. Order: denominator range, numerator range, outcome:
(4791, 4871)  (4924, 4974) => 1.05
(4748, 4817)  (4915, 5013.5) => 1.03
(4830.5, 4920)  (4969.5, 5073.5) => 1.02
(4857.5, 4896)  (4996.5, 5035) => 1.03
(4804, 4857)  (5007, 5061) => 0.99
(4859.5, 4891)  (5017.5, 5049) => 1.07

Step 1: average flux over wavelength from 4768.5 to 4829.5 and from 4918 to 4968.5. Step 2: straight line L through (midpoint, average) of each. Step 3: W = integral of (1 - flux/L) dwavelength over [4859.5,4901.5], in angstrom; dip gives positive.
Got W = 2.4 angstrom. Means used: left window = 9.61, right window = 9.39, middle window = 8.94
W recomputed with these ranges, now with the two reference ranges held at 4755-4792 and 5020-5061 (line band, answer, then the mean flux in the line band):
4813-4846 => -1.57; 9.62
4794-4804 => -0.45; 9.64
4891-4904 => -0.53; 9.45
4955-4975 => -0.75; 9.32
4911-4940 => 0.17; 8.99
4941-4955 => -1.19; 9.77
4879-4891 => -0.22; 9.27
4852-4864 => -0.08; 9.2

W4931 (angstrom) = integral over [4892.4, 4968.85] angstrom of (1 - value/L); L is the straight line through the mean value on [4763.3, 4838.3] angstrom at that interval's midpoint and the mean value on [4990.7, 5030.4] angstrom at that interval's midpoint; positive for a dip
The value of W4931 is -3.7 angstrom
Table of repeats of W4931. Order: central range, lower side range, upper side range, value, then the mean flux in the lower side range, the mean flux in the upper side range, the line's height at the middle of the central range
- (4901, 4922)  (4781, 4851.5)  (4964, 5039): 0.11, 9.58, 8.74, 9.15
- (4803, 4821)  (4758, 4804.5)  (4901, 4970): -0.19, 9.37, 9.32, 9.36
